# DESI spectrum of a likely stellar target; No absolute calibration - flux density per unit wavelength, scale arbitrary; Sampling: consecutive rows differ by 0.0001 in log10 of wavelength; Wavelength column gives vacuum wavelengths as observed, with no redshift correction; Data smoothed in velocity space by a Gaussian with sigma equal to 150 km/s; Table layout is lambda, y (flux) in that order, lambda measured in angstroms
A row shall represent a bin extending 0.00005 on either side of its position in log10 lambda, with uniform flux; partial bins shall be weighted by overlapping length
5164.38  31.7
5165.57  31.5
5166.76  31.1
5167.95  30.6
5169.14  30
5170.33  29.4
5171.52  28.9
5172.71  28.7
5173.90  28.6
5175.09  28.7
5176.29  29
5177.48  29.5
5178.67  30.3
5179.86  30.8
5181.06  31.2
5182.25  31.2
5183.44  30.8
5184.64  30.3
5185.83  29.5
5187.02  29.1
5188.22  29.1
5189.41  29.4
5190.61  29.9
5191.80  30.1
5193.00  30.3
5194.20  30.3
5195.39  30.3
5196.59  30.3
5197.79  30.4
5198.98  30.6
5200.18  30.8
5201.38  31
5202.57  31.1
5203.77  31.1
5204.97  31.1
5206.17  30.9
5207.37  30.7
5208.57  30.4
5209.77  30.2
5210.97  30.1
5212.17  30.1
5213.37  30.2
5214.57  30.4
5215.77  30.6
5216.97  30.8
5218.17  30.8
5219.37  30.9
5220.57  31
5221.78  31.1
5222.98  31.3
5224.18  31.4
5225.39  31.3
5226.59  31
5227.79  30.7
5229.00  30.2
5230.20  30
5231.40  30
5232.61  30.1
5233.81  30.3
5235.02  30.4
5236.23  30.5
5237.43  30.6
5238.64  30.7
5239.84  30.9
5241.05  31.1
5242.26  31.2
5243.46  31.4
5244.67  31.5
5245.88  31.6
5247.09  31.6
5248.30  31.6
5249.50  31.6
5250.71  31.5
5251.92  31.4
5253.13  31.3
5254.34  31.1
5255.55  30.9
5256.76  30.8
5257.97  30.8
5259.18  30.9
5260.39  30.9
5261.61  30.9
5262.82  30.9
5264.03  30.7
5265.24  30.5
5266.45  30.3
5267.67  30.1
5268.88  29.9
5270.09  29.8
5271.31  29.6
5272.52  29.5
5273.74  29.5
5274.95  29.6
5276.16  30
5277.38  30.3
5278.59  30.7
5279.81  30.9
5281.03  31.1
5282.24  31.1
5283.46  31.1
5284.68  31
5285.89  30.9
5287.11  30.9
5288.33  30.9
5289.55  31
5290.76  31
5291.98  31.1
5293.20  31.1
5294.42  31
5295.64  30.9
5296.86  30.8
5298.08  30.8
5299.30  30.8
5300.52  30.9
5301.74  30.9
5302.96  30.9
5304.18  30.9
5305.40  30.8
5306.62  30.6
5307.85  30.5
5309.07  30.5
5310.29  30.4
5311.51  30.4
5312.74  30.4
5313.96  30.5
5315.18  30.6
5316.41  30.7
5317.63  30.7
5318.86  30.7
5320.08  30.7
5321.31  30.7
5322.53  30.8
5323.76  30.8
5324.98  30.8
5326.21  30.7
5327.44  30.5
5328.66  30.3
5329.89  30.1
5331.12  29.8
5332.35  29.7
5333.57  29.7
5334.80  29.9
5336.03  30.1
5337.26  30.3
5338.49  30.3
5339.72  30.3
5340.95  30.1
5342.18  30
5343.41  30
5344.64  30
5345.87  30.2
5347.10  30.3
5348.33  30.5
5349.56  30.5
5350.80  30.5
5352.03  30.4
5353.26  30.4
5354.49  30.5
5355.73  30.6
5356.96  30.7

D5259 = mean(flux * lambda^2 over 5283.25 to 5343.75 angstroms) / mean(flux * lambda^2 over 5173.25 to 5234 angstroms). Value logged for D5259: 1.0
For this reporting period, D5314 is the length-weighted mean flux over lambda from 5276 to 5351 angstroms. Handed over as 30.6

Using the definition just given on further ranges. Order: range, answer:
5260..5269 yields 30.5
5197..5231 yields 30.7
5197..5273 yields 30.7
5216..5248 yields 30.9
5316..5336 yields 30.4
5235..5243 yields 30.8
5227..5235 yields 30.3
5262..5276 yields 30.1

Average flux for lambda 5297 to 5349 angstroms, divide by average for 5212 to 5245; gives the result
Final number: 0.99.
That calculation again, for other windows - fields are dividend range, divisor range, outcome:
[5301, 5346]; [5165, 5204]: 1.01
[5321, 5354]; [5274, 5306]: 0.98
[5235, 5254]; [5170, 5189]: 1.05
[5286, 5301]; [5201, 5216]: 1.01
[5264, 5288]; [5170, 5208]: 1.01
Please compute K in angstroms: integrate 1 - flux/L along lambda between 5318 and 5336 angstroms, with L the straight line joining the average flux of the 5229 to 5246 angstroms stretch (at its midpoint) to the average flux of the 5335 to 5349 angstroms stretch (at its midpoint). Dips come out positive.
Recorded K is -0.06 angstroms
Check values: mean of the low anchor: 30.7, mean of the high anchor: 30.2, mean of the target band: 30.4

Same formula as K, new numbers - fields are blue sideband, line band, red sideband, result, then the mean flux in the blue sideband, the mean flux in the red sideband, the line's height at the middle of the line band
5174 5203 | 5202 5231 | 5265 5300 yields -0.4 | 30.1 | 30.6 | 30.3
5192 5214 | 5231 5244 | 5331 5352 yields -0.1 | 30.5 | 30.1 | 30.4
